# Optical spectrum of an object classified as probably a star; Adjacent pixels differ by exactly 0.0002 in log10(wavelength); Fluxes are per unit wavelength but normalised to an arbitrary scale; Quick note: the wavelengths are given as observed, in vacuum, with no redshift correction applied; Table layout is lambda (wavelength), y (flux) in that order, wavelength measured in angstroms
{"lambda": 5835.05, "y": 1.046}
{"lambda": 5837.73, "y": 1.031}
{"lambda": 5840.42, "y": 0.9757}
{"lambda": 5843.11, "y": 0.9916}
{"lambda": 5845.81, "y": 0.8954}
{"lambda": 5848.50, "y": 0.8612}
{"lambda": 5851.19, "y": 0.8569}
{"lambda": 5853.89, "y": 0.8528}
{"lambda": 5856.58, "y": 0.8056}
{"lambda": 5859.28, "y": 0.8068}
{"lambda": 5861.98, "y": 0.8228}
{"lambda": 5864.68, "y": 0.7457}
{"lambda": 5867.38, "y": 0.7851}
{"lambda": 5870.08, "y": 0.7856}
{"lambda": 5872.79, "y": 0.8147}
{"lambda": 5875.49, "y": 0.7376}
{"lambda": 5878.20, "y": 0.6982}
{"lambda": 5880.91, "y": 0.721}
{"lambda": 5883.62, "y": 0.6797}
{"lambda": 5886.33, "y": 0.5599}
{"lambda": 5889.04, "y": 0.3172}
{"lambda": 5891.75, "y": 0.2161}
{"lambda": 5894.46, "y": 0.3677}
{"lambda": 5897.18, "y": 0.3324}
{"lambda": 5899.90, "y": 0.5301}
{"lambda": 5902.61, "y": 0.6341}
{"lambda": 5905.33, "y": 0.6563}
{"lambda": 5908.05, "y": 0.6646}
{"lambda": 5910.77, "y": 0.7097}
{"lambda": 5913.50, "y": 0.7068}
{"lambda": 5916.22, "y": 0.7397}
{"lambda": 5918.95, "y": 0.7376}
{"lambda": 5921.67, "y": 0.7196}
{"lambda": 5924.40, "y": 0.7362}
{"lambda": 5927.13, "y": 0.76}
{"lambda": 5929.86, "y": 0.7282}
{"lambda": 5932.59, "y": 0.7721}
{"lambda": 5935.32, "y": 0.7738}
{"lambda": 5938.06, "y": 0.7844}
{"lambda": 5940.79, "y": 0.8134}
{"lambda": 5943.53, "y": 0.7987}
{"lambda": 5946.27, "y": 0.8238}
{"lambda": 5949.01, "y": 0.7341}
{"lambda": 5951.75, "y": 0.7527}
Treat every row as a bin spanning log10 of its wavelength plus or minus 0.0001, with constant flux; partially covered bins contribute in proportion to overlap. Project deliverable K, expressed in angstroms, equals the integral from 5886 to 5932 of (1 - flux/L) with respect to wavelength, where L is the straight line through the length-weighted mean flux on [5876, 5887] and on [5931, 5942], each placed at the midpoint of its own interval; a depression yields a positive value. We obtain 8.55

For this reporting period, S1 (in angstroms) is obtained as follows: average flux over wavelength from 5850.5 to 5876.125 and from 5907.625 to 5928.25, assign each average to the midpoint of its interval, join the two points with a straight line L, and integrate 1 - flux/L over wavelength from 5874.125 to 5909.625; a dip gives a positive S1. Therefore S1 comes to 9.9 angstroms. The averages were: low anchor 0.802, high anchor 0.724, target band 0.548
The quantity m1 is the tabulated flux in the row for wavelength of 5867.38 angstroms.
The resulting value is 0.7851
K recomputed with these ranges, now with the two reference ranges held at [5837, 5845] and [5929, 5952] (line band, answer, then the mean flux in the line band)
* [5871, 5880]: 1.6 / 0.75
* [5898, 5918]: 4.5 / 0.656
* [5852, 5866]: 2.1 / 0.809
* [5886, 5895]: 5.5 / 0.343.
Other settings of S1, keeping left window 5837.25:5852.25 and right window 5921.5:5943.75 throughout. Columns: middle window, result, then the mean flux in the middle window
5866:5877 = 1.3 angstroms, 0.779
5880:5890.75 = 3.8 angstroms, 0.552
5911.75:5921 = 0.8 angstroms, 0.726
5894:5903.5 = 4.1 angstroms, 0.467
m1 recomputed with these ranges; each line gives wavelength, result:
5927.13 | 0.76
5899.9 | 0.5301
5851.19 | 0.8569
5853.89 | 0.8528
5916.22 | 0.7397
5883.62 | 0.6797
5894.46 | 0.3677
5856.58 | 0.8056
